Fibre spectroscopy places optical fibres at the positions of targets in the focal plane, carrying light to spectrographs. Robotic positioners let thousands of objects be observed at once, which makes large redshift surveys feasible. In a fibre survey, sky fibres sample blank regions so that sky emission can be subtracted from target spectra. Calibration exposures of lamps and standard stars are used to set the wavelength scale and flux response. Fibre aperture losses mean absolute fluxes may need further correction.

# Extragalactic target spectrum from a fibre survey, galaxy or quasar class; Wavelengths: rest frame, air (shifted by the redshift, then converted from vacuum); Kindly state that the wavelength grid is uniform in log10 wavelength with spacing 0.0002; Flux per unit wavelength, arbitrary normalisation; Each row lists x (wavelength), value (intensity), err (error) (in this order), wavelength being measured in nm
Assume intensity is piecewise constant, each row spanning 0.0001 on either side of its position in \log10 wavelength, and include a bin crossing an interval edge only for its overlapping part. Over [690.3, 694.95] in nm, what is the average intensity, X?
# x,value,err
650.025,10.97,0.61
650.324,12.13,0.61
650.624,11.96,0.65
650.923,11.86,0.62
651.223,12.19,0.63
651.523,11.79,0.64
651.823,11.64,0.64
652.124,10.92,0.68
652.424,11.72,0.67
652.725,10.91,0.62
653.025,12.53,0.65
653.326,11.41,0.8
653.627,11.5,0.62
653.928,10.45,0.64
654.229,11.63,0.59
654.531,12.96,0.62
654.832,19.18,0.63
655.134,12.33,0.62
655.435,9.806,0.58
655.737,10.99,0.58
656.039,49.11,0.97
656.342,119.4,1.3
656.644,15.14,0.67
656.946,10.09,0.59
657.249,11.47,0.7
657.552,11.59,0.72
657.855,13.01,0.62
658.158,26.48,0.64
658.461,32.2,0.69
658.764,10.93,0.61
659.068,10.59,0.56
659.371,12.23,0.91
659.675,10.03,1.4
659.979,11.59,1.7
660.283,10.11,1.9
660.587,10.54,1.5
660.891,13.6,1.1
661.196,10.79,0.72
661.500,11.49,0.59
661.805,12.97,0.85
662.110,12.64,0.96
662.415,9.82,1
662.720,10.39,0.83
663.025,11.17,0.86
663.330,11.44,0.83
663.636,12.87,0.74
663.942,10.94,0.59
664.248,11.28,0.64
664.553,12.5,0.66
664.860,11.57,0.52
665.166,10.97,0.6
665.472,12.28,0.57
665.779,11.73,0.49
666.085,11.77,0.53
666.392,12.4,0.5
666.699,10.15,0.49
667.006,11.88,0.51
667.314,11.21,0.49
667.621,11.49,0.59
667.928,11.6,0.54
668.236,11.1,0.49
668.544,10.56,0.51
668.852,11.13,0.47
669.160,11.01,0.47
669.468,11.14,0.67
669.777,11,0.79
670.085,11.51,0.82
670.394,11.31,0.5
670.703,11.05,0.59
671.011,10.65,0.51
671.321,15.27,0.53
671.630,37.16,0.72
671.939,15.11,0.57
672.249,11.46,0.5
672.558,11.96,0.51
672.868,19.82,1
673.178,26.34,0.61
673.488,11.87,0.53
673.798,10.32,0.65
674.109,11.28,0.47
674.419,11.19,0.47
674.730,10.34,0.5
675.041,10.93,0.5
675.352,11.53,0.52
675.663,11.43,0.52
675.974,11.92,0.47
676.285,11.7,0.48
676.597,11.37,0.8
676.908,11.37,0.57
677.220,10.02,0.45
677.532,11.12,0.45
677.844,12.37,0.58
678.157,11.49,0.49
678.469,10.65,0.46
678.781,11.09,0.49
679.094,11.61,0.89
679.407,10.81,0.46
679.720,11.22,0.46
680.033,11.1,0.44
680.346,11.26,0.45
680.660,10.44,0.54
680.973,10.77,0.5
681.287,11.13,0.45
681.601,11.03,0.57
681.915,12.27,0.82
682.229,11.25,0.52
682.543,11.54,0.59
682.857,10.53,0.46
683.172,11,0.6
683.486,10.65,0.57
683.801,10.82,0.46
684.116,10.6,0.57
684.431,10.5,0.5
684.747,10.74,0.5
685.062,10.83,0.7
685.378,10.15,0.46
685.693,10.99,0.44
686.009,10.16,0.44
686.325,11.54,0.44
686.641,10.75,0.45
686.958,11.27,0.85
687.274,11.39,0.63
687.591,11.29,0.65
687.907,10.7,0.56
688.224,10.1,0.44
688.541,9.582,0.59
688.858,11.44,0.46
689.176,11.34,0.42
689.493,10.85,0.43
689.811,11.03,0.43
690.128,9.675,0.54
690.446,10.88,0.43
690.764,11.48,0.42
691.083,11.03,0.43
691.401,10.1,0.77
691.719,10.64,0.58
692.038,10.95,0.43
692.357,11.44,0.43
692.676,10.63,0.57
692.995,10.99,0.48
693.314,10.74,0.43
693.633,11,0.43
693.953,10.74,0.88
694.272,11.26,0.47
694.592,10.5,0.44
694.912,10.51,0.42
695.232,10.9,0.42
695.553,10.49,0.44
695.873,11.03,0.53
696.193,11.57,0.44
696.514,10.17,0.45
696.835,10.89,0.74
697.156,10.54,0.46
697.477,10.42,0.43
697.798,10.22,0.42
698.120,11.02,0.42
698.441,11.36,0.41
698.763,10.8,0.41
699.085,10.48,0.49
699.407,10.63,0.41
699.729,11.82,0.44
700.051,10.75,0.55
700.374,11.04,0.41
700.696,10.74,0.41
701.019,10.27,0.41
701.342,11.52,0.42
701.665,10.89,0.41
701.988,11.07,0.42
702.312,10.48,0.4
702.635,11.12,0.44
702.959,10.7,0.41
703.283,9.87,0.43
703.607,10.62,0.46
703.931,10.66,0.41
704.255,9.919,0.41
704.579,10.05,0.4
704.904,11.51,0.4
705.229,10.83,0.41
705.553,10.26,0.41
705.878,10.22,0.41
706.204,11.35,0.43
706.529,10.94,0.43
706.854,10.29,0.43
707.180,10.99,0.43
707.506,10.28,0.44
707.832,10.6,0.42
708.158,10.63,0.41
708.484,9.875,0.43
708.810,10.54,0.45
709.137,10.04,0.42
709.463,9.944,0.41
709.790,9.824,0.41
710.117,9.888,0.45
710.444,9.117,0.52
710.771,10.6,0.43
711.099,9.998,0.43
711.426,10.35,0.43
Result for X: 10.9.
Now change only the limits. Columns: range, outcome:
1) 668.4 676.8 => 13.3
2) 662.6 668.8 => 11.5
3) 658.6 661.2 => 11.3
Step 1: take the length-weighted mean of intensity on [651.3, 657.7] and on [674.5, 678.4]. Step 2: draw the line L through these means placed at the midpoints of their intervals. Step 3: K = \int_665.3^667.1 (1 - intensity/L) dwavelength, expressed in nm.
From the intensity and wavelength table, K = 0.38 nm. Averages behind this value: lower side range 18.8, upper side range 11.3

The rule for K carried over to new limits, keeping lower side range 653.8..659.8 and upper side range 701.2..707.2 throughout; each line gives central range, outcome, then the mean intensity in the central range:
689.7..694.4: 0.88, 10.8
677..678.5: 0.48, 11.2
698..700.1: 0.15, 11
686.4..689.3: 0.69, 10.9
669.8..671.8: 0.24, 15.8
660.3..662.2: 0.78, 11.8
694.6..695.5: 0.15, 10.6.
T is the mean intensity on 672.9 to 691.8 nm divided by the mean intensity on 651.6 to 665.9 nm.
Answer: 0.73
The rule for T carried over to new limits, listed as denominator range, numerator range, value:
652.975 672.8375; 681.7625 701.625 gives 0.73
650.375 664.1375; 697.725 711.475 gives 0.67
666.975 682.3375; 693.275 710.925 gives 0.86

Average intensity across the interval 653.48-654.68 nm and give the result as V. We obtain 11.6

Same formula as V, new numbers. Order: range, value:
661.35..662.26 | 12.4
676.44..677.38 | 10.9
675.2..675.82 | 11.5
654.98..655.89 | 11.2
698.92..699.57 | 10.6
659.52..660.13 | 10.8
